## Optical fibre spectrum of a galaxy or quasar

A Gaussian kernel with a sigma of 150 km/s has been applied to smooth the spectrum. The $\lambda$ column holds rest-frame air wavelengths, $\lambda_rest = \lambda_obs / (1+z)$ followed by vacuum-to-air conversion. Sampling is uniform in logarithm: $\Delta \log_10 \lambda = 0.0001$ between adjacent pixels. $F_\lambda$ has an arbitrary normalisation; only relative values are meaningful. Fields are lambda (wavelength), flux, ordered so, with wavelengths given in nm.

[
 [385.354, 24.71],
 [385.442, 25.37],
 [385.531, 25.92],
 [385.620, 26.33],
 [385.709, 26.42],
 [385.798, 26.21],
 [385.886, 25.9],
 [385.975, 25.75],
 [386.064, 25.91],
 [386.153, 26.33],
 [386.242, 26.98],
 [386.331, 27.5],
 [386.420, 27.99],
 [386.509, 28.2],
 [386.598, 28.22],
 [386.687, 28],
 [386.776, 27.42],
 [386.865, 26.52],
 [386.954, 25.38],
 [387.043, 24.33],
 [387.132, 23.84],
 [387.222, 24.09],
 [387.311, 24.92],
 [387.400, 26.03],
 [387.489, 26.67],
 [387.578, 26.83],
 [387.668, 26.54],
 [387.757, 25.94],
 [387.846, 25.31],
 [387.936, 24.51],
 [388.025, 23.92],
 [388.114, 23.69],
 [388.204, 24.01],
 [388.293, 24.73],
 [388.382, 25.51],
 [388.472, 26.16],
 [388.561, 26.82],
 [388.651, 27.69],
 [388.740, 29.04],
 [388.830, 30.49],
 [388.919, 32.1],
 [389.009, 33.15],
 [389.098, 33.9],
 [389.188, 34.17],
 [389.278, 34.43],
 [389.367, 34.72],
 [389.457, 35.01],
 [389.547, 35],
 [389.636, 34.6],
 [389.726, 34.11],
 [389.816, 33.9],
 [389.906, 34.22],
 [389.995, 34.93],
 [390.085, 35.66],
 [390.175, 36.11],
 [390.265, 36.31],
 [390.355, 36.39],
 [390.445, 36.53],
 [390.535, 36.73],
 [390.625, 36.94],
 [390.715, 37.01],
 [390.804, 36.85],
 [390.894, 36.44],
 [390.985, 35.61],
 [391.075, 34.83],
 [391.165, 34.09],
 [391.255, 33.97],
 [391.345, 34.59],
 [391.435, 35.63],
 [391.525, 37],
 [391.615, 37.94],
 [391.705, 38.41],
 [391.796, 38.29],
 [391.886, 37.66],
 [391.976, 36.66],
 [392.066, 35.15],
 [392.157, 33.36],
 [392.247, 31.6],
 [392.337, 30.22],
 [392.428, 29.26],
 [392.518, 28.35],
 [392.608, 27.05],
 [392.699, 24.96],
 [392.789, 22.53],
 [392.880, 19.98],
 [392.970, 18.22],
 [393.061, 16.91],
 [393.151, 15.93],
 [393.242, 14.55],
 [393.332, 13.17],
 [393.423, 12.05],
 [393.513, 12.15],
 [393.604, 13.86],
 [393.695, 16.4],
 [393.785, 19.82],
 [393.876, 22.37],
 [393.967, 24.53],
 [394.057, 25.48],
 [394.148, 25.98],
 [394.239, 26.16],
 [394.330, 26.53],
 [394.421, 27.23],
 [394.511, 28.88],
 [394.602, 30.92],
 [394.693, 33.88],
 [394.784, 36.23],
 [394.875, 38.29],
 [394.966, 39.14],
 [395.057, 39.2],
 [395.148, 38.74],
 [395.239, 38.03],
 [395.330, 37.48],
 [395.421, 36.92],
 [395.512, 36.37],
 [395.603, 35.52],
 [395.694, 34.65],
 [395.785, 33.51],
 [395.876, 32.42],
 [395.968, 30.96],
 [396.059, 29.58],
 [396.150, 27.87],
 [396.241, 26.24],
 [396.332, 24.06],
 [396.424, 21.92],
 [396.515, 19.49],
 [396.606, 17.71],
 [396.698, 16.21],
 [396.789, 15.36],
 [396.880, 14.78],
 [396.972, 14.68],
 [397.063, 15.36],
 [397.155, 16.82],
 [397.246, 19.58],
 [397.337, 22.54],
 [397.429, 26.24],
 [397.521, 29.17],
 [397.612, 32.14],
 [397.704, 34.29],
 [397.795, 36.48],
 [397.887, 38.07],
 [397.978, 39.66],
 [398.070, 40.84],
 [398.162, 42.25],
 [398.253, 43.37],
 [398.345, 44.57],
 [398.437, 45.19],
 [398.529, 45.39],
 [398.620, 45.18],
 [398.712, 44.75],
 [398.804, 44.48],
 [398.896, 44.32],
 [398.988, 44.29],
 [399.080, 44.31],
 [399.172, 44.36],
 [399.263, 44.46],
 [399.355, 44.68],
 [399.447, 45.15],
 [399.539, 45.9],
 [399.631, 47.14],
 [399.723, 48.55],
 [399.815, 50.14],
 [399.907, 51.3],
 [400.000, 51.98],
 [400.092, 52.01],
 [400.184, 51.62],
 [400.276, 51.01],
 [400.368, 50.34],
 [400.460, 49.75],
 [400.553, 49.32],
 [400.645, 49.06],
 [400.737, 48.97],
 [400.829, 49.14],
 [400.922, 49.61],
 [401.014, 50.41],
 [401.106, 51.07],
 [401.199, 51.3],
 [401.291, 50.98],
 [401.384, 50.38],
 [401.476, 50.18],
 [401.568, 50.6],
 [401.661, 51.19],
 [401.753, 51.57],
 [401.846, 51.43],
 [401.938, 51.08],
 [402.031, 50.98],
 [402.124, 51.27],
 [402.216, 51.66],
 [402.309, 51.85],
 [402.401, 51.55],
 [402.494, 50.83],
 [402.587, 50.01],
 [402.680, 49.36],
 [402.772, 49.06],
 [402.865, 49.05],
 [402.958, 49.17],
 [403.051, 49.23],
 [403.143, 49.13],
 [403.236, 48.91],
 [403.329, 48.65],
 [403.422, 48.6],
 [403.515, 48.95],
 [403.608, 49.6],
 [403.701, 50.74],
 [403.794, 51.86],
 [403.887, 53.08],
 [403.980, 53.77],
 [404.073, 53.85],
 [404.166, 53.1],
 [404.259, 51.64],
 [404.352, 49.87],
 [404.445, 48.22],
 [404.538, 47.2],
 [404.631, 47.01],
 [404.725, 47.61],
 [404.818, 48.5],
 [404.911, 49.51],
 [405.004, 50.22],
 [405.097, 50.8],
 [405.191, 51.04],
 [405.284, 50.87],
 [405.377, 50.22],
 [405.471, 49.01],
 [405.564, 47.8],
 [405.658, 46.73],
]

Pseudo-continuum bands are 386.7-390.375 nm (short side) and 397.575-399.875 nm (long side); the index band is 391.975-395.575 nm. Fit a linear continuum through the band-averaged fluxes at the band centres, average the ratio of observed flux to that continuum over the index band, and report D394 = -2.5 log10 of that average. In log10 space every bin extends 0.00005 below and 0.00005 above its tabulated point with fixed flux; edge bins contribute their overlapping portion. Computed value 0.331 mag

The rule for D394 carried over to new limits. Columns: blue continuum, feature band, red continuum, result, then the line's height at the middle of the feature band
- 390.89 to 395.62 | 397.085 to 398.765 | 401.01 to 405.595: 0.10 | 39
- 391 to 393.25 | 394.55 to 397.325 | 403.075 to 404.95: 0.27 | 36.6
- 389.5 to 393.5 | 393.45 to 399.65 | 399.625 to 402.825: 0.29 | 41.2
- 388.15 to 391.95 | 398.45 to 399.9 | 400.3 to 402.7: 0.03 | 47.2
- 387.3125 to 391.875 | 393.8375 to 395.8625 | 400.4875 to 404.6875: 0.21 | 39.6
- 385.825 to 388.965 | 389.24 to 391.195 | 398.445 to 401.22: -0.14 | 31.3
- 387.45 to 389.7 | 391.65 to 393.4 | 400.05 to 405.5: 0.28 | 35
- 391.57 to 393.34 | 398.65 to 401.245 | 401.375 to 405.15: -0.11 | 43.4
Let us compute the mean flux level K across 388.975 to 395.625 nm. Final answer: 31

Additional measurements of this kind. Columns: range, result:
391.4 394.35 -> 25.6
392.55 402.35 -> 35.9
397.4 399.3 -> 40.8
